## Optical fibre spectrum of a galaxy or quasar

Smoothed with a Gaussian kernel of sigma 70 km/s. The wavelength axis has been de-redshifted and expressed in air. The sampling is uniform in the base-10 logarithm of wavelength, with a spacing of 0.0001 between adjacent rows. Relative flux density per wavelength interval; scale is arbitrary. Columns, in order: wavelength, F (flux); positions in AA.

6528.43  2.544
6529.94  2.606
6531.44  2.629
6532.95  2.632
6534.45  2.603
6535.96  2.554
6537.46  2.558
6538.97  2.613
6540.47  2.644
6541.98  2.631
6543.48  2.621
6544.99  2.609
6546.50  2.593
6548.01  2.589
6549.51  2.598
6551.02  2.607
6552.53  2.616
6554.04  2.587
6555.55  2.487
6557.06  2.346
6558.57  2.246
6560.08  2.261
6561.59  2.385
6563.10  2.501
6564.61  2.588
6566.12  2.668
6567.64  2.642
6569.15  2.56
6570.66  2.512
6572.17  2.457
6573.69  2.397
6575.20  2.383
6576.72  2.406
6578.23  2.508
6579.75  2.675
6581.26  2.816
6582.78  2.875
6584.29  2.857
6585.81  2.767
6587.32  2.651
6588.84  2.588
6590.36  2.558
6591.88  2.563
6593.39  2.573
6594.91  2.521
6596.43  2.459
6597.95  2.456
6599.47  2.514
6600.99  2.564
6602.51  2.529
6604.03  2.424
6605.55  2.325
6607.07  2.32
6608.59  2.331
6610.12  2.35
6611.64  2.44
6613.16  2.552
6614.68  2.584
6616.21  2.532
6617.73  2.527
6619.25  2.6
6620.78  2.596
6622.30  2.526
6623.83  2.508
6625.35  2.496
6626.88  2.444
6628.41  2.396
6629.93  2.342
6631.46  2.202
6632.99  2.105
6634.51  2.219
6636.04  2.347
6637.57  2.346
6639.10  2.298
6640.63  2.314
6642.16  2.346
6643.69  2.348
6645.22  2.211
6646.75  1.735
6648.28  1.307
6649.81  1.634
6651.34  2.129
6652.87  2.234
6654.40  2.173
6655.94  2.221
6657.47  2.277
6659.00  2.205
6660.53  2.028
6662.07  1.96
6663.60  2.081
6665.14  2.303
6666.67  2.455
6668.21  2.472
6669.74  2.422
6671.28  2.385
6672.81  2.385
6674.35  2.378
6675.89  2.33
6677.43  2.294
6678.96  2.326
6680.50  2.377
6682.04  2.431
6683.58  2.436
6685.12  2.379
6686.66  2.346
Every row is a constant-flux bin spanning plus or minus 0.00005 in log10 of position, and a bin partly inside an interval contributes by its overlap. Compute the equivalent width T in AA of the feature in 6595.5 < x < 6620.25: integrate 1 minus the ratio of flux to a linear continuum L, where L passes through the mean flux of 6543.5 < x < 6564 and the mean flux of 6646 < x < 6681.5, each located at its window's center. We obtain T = -1.4 AA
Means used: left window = 2.5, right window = 2.18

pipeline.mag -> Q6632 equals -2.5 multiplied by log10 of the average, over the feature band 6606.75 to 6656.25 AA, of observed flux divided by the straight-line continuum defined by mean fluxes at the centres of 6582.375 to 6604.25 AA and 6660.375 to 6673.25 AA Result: 0.07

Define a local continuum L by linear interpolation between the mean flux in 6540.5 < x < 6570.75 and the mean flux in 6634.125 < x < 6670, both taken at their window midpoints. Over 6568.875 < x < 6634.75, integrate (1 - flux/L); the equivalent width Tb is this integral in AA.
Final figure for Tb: -4.0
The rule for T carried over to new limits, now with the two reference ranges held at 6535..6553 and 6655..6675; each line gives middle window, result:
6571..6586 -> -0.6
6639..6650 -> 1.4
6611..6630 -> -0.9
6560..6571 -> 0.1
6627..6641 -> 0.4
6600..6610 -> 0.1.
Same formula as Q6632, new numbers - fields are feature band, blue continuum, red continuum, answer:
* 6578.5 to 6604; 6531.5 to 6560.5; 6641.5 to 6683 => -0.09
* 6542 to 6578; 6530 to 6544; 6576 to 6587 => 0.06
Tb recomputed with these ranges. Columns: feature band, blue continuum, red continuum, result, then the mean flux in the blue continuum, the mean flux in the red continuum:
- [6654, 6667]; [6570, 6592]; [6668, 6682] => 1.23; 2.6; 2.37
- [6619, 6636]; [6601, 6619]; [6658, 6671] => -0.03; 2.46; 2.25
